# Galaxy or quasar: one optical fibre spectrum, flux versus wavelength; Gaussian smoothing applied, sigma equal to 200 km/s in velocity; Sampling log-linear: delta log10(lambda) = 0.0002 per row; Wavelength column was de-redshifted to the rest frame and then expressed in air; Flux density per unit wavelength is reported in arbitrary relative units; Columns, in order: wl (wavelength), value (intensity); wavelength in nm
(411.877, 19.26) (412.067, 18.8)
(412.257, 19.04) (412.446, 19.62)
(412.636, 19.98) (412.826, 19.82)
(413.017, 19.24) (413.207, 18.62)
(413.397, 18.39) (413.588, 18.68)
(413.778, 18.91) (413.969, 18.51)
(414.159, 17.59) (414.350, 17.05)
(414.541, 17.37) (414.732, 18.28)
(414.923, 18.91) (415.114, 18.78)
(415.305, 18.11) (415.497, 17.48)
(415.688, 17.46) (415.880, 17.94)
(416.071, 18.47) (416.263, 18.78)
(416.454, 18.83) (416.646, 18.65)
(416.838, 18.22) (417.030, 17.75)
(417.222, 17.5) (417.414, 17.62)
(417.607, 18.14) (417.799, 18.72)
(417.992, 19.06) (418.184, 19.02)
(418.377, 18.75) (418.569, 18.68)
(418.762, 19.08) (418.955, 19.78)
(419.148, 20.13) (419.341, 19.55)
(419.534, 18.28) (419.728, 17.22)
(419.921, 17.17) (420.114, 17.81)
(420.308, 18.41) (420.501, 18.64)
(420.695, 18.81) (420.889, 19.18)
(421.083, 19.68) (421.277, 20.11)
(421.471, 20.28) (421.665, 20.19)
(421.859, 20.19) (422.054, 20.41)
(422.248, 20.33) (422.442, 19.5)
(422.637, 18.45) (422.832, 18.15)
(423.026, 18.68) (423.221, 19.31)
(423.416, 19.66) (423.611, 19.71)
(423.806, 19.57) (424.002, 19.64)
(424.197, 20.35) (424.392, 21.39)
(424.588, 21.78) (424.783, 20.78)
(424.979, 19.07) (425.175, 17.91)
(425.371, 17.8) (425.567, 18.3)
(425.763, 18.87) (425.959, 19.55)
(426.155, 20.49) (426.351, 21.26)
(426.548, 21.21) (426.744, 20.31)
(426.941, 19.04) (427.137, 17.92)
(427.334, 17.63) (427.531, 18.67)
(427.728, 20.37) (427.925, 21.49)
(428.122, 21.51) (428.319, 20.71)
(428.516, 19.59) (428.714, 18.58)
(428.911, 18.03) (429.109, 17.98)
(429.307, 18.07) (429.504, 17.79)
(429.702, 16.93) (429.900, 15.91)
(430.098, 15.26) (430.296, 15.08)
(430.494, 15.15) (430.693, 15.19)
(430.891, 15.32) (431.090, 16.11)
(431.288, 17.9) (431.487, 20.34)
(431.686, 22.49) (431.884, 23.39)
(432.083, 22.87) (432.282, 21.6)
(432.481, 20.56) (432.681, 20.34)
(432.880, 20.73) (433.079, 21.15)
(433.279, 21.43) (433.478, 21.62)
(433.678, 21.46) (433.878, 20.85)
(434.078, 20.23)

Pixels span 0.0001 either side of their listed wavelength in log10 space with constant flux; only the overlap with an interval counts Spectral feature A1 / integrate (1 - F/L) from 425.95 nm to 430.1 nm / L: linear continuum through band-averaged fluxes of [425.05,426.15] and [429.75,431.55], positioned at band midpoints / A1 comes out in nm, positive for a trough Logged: -0.38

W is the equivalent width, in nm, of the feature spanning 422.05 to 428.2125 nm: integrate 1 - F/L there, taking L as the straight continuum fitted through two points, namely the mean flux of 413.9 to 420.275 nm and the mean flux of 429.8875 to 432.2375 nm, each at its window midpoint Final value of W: -0.49 nm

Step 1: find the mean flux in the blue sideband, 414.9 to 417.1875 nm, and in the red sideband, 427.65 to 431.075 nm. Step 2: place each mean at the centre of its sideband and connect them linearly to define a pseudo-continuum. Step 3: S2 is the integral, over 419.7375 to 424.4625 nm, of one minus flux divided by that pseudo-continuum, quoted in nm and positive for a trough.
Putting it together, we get -0.35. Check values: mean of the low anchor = 18.2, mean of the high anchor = 17.8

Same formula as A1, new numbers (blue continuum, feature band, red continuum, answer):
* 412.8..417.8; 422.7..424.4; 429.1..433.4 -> -0.09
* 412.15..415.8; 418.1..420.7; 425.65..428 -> 0.05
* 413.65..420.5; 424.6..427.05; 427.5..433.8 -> -0.09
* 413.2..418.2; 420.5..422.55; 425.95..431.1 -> -0.17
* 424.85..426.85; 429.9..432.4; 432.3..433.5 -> 0.28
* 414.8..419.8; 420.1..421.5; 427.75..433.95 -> -0.03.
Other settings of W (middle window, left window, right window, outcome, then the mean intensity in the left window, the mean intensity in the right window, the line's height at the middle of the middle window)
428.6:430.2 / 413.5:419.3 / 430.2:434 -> 0.17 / 18.4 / 19.7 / 19.5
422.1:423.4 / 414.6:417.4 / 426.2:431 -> -0.06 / 18.2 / 18.3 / 18.3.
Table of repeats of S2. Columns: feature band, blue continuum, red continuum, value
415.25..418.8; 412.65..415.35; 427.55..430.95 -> 0.010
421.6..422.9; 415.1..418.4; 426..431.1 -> -0.094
